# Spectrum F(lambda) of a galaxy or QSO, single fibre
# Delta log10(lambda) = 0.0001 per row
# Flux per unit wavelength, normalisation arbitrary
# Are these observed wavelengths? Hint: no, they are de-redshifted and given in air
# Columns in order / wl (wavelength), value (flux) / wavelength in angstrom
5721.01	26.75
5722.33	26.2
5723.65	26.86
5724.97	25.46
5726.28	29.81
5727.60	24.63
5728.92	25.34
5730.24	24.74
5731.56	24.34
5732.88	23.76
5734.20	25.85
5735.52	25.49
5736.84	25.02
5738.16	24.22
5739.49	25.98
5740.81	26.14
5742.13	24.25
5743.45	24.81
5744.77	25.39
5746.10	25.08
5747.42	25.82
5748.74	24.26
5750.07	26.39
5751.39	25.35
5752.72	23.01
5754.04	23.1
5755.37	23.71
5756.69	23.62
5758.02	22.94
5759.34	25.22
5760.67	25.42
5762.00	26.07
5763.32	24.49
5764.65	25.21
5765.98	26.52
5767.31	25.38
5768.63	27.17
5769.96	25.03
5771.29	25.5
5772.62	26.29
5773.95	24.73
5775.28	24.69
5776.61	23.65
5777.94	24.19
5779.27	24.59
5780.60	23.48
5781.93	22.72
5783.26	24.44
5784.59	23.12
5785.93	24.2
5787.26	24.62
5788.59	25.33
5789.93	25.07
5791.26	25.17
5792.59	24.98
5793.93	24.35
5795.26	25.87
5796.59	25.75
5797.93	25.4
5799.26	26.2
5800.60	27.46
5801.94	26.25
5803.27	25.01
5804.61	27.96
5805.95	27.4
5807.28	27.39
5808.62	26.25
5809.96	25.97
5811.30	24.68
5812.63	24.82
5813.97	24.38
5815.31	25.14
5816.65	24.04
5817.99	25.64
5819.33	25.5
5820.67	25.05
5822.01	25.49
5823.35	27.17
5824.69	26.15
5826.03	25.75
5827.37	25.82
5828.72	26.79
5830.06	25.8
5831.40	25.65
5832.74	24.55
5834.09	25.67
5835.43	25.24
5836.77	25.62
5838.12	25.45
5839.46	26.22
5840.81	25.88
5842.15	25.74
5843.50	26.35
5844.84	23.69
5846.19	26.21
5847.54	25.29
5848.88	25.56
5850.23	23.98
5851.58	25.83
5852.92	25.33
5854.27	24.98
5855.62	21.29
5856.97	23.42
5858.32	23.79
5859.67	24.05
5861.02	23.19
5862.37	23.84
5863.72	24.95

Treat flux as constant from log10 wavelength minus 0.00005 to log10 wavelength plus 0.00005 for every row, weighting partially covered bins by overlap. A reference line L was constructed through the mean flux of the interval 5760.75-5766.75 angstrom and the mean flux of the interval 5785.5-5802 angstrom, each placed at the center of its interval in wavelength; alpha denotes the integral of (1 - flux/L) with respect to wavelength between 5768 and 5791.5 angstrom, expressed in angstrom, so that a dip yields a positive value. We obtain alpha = 0.8 angstrom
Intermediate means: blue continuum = 25.5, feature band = 24.6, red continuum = 25.4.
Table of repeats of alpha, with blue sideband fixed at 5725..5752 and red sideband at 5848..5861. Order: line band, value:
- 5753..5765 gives 0.4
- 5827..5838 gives -0.5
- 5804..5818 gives -0.7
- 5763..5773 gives -0.3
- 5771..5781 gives 0.1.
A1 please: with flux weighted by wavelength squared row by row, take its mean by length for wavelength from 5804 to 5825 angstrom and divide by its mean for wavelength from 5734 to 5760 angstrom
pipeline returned 1.07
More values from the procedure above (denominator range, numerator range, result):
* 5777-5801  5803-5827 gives 1.05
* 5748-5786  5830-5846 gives 1.06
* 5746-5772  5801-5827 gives 1.05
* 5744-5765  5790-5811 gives 1.07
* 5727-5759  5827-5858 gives 1.06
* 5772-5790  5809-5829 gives 1.06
